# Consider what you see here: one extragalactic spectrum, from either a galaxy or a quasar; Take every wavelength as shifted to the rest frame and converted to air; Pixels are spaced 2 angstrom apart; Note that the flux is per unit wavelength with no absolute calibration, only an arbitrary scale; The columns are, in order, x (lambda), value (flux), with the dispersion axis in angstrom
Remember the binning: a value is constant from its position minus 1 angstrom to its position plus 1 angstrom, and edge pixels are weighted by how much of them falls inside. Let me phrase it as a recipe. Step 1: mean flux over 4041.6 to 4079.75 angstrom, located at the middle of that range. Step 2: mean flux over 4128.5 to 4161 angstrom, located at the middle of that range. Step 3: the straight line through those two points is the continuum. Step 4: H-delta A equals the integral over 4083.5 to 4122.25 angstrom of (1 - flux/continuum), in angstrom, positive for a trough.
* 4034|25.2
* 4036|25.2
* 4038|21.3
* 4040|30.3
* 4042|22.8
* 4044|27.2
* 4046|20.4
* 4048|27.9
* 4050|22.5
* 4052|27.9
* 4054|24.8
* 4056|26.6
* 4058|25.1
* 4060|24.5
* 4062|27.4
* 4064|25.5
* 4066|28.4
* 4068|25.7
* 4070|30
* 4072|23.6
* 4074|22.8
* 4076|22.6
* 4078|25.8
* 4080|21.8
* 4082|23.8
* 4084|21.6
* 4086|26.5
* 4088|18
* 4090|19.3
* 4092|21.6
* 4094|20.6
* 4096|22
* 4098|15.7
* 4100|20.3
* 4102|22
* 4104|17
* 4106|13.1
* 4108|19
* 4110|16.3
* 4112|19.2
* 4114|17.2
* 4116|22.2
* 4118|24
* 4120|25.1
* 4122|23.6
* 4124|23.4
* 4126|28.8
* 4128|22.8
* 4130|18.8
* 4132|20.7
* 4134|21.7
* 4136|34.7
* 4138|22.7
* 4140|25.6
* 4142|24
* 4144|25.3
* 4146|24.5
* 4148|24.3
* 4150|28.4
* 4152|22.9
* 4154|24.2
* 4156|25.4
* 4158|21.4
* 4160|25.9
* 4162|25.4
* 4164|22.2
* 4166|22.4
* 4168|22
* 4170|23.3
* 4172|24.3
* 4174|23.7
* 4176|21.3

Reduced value 7.4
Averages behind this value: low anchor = 25.3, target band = 20.1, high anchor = 24.4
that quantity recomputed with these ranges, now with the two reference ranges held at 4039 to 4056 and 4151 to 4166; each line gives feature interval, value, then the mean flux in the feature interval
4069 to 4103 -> 3.7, 22.2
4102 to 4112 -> 3.0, 17.2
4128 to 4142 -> 0.1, 23.9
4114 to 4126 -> 0.4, 23.6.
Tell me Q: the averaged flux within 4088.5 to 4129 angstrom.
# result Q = 20.6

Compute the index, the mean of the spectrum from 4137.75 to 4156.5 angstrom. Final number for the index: 24.8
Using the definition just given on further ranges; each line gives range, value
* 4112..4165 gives 24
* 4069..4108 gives 21.4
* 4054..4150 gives 23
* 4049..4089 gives 24.7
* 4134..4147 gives 25.8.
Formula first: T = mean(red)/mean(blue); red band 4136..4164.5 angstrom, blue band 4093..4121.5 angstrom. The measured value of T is 1.3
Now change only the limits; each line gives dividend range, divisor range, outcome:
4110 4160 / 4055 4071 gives 0.89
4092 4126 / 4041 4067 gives 0.80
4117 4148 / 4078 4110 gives 1.21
